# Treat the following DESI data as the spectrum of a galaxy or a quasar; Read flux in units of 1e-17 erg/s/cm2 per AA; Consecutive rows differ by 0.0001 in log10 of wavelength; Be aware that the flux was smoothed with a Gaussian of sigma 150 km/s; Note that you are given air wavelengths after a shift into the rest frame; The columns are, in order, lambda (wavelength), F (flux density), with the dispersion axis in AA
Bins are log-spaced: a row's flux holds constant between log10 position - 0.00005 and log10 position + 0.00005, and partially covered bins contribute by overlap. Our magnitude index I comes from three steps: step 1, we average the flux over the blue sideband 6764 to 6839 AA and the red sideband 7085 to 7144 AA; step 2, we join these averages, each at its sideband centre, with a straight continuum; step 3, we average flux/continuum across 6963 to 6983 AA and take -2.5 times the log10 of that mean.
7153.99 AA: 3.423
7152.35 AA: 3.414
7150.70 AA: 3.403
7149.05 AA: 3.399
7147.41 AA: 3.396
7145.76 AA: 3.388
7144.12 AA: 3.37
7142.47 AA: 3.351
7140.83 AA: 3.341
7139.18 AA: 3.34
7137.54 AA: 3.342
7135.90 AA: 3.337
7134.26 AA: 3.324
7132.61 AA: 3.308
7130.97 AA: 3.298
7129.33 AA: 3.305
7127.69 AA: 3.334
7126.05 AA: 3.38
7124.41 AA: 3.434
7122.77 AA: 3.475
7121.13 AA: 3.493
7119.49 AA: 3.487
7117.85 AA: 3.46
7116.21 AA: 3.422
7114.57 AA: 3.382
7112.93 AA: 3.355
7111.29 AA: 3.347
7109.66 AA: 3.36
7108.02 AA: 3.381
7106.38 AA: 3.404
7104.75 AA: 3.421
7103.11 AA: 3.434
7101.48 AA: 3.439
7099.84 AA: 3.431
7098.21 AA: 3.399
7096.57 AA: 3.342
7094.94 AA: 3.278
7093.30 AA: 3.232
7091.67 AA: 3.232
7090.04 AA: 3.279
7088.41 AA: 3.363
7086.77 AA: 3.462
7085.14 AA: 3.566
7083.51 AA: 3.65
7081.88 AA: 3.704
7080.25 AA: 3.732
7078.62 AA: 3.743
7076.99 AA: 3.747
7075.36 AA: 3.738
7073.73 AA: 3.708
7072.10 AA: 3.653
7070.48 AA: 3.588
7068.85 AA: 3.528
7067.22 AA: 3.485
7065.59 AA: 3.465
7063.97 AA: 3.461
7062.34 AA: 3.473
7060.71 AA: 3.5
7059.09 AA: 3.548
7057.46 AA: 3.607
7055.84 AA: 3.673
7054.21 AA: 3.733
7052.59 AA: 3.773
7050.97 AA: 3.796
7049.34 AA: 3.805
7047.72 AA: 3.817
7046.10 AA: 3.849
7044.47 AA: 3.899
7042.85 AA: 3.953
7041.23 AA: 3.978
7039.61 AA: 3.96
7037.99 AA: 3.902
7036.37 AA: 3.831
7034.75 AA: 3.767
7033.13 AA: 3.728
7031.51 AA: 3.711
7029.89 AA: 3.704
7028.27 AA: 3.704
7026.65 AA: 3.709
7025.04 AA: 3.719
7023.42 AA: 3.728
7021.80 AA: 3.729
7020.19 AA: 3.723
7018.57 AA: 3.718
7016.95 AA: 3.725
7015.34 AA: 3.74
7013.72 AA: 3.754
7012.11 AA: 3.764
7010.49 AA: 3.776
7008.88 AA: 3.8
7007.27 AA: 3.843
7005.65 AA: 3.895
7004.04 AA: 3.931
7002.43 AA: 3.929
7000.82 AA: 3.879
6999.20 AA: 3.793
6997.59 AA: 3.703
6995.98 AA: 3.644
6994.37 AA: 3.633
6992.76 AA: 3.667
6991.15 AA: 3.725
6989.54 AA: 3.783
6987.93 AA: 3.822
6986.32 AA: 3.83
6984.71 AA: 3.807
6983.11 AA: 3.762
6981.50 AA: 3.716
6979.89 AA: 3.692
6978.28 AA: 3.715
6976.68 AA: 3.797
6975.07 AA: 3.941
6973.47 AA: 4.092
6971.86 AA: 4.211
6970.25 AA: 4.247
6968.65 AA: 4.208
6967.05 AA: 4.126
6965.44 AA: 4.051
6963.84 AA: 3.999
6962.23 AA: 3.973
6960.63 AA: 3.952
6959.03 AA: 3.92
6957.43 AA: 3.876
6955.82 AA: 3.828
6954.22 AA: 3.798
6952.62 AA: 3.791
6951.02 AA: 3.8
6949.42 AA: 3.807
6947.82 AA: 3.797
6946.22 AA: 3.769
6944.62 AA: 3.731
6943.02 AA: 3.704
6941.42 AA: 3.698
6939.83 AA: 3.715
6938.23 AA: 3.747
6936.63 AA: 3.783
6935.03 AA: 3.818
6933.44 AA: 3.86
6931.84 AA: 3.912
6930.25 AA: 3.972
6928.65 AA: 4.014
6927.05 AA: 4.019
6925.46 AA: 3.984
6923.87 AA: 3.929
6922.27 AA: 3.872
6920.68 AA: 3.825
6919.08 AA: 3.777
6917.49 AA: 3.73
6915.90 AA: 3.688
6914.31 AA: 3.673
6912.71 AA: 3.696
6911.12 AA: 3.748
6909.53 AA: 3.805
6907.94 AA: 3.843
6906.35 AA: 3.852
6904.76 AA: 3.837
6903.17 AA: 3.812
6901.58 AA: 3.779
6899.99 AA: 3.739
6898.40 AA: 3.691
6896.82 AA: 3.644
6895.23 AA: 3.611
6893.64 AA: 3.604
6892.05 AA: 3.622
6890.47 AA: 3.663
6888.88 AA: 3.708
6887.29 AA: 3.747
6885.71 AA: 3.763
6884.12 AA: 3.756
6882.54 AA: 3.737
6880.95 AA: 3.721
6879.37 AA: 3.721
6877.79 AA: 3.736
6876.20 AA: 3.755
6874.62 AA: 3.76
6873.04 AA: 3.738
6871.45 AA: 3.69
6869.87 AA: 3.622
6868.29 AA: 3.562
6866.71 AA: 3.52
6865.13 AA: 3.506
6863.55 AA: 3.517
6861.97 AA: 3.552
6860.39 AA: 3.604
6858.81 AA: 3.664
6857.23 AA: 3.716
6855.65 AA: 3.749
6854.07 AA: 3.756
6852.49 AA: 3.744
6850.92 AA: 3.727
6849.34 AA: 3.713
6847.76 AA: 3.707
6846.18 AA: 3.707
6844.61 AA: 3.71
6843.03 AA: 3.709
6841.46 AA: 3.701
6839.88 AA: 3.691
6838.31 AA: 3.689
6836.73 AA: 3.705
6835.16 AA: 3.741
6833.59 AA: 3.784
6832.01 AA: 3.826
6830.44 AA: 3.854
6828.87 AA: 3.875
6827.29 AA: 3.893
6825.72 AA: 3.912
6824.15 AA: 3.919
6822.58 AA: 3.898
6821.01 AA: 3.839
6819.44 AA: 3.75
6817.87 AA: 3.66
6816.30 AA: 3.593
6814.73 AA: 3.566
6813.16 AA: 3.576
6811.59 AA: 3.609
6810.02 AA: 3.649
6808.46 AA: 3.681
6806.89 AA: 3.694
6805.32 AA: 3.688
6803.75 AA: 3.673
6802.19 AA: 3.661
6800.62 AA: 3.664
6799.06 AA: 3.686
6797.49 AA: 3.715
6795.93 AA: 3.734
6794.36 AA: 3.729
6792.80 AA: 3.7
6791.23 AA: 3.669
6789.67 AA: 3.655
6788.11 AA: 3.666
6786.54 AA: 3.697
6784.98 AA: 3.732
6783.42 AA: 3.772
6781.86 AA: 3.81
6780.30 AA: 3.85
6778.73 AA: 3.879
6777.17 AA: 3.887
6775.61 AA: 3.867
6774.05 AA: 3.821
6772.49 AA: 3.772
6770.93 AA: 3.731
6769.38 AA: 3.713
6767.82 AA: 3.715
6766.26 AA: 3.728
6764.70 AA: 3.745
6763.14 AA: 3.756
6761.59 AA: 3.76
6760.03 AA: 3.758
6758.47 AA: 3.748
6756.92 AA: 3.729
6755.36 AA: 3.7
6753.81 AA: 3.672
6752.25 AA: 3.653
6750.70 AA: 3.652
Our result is -0.13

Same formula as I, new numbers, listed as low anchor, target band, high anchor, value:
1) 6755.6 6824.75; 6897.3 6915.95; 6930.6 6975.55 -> 0.02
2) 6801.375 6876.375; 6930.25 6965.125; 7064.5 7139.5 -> -0.07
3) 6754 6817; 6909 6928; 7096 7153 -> -0.07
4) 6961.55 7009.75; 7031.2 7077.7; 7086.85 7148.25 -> -0.03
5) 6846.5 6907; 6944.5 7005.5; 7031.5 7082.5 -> -0.05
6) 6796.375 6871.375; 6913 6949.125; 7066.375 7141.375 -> -0.06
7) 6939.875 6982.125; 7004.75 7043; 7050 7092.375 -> -0.02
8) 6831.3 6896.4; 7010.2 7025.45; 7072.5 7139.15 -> -0.06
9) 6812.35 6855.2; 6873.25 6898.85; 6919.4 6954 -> 0.03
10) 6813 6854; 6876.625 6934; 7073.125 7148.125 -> -0.03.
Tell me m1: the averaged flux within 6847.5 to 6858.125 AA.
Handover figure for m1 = 3.73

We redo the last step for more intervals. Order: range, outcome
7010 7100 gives 3.65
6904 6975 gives 3.88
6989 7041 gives 3.77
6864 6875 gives 3.62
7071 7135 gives 3.45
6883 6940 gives 3.78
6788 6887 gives 3.71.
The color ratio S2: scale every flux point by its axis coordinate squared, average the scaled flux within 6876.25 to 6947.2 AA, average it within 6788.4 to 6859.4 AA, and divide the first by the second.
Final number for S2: 1.04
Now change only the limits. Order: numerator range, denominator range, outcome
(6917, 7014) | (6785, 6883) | 1.08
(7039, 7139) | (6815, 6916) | 1.01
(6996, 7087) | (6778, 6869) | 1.07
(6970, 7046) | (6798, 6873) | 1.08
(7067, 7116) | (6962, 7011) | 0.93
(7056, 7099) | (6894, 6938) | 0.97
